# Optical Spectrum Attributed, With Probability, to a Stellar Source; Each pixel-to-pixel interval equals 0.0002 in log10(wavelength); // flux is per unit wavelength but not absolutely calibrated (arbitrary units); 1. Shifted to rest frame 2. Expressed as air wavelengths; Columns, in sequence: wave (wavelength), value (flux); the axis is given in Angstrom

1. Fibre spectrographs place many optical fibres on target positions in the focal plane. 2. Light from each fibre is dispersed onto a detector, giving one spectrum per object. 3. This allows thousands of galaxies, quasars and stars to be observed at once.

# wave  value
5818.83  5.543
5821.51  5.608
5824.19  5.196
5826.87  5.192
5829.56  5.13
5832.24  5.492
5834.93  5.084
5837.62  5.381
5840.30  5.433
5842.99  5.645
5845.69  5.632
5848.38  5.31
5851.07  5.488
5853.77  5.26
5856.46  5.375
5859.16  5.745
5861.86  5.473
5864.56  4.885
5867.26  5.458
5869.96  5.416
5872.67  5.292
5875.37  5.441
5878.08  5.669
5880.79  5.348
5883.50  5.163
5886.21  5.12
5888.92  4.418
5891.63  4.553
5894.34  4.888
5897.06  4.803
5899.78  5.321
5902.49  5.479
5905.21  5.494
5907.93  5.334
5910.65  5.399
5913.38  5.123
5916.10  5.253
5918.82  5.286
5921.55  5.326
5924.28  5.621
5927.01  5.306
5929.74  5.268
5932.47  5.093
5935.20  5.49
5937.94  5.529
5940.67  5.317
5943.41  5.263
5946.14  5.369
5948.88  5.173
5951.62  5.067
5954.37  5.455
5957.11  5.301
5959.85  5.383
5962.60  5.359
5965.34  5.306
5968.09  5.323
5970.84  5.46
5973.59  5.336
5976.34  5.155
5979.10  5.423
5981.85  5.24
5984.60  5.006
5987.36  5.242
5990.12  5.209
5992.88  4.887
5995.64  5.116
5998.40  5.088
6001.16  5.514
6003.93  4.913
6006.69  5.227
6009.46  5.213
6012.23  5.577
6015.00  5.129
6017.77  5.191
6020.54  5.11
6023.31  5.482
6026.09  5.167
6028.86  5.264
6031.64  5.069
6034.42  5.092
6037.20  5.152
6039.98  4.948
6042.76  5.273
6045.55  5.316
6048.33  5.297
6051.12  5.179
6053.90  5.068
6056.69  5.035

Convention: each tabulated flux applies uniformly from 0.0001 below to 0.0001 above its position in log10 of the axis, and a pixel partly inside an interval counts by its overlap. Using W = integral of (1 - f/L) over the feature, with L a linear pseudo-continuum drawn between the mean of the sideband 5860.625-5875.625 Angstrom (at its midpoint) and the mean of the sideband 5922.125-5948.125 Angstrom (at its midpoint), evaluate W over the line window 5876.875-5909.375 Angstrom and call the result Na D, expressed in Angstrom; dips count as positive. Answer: 1.23 Angstrom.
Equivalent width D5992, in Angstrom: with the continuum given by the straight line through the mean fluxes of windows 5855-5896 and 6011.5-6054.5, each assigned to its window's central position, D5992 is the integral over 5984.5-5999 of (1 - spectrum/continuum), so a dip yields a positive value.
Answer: 0.3 Angstrom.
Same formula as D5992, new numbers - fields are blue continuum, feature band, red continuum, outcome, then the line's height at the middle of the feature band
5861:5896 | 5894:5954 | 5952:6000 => -1.1 Angstrom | 5.2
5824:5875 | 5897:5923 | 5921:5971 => 0.2 Angstrom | 5.35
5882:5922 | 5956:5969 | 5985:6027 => -0.4 Angstrom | 5.17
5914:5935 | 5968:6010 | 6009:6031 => 0.6 Angstrom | 5.28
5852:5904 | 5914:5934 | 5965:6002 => -0.3 Angstrom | 5.22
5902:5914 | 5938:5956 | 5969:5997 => 0.0 Angstrom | 5.29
